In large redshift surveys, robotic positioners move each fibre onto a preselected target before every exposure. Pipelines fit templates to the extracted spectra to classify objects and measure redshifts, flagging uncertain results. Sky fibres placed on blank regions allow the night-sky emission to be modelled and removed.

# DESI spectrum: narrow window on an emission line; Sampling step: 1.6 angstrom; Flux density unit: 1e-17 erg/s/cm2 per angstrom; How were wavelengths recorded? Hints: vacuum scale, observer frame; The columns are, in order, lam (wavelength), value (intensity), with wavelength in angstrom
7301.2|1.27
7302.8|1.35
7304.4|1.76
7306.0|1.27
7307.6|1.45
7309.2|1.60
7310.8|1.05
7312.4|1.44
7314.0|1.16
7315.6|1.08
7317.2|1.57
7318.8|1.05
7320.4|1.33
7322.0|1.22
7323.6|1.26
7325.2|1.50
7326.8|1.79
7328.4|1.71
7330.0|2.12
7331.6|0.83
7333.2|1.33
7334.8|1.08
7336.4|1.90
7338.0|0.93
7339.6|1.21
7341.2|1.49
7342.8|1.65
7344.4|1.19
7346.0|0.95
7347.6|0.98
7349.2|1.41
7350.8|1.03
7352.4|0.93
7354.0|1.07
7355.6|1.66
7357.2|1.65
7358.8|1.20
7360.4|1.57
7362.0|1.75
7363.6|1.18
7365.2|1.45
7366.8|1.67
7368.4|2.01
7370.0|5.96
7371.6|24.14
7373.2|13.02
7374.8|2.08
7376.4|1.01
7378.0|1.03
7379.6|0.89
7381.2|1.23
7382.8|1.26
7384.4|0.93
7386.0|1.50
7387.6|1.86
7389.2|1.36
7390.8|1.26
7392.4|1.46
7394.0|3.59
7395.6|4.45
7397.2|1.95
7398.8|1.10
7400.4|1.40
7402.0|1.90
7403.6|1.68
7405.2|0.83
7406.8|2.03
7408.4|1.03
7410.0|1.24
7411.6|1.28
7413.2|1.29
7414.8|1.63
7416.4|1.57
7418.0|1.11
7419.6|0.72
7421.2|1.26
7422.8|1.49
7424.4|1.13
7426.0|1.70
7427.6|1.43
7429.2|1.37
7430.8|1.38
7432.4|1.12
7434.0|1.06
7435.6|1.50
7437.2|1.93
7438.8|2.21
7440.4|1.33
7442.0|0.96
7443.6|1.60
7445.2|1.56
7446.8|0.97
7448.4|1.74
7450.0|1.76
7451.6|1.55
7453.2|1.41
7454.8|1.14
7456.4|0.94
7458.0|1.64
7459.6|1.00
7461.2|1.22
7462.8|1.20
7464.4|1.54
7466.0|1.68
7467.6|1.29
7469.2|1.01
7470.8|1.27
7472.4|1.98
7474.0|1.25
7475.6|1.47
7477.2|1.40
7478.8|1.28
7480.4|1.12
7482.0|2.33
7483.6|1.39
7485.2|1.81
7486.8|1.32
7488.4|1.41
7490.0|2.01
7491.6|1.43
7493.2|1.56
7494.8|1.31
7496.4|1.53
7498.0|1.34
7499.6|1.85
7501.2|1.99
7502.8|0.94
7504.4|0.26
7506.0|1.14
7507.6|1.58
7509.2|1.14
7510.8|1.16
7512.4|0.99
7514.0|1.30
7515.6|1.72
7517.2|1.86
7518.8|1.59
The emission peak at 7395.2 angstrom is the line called [N II] 6583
